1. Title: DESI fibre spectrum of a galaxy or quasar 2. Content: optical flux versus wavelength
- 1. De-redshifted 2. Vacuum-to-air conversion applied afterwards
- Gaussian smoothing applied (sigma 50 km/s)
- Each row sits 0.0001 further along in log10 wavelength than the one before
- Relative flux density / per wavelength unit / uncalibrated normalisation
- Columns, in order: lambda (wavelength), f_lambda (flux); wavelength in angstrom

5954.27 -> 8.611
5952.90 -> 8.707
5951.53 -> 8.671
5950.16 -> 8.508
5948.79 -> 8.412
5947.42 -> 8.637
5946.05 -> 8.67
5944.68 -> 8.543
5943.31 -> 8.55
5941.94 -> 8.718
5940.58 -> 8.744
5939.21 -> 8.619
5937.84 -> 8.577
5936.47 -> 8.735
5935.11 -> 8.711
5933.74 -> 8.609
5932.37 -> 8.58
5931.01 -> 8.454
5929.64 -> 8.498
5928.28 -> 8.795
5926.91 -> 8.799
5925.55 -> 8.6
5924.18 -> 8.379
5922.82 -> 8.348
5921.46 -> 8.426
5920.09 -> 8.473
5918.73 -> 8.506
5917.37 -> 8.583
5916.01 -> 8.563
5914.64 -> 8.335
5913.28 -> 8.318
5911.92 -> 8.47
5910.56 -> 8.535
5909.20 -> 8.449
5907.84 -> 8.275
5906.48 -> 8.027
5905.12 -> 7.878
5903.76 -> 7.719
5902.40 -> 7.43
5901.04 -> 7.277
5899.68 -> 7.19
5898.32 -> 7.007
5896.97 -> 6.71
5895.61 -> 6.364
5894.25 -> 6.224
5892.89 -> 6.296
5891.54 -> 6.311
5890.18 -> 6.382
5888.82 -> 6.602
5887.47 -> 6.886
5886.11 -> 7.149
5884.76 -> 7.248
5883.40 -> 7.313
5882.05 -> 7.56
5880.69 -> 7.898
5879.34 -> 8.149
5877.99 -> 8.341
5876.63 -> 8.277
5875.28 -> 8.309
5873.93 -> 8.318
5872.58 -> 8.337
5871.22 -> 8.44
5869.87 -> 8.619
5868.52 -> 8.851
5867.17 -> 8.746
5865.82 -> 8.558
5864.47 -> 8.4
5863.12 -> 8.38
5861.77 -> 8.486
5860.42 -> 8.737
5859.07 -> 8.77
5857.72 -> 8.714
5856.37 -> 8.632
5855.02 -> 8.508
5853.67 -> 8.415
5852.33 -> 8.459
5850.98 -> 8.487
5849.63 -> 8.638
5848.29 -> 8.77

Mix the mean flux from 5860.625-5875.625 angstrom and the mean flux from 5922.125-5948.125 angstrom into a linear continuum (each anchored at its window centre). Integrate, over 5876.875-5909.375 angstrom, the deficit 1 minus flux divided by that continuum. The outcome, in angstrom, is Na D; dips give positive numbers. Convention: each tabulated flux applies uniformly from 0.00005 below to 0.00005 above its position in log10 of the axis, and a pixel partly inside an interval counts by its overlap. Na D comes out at 4.8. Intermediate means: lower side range 8.51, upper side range 8.61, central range 7.27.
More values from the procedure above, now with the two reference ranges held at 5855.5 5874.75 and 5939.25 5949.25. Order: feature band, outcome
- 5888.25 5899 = 2.6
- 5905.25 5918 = 0.3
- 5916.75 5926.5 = 0.1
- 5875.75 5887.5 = 1.2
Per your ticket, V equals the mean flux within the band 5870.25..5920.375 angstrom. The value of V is 7.68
